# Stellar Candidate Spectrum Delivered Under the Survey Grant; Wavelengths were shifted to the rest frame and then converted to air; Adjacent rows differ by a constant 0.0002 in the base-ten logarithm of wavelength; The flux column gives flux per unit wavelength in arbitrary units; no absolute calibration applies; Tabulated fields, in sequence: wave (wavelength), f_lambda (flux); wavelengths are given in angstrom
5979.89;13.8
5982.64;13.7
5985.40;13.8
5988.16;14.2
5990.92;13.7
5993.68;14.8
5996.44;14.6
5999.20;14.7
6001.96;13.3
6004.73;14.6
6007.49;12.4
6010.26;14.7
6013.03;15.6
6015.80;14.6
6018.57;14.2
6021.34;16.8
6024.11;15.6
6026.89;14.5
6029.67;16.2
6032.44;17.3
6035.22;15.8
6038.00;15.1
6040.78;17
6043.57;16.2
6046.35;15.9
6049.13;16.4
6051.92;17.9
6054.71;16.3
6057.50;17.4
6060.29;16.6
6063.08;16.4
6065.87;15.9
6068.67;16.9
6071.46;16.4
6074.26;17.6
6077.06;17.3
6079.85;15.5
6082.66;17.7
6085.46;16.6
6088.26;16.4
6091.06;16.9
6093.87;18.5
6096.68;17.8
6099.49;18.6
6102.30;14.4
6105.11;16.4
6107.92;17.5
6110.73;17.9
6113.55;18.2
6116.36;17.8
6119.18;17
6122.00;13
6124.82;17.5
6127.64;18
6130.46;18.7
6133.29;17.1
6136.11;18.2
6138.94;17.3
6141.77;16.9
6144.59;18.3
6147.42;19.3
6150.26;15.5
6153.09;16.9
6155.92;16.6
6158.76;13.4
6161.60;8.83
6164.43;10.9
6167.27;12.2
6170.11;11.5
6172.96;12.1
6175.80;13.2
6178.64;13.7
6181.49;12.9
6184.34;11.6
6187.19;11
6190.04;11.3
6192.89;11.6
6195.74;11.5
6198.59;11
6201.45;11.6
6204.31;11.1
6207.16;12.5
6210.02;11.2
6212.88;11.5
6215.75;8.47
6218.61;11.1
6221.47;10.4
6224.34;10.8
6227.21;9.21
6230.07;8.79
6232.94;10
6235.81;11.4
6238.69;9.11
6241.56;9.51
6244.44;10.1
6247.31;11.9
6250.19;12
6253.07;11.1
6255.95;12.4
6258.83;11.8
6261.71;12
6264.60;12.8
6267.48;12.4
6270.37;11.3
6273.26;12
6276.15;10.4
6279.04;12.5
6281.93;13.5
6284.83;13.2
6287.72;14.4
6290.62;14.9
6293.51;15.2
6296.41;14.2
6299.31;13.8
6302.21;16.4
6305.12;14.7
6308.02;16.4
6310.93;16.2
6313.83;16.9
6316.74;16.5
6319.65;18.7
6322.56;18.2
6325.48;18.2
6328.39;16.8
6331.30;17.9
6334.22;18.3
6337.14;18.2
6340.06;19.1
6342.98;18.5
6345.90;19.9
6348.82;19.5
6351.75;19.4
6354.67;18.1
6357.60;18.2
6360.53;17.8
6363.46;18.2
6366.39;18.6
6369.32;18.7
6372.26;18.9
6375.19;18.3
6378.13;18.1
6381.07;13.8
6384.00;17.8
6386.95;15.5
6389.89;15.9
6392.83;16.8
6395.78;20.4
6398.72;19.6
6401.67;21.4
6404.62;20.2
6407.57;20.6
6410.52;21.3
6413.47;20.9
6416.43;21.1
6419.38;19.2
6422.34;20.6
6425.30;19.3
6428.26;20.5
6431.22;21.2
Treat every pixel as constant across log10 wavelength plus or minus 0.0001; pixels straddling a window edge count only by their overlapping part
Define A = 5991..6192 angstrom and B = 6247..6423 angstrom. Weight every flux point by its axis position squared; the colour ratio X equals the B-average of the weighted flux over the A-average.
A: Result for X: 1.15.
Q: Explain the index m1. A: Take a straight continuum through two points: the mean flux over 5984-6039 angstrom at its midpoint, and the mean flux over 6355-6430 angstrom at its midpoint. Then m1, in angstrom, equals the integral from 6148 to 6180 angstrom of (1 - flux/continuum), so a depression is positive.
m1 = 6.1 angstrom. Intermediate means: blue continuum 14.8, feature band 13.3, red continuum 18.9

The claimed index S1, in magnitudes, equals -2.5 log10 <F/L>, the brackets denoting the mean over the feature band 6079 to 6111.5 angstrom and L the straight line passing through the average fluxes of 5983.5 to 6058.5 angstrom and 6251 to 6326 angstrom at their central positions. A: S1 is -0.14 mag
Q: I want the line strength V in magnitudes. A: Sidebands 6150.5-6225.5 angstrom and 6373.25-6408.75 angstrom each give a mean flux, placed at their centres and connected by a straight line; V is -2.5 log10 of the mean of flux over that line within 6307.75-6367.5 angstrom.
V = -0.10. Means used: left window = 11.9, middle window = 18.1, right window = 18.2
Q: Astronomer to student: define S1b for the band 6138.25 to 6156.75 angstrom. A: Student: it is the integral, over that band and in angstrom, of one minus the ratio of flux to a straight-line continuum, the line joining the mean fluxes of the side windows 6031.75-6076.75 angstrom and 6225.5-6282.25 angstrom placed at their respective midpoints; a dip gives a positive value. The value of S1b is -4.3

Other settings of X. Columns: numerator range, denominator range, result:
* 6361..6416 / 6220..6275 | 1.77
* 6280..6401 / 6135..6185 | 1.26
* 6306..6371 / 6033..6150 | 1.15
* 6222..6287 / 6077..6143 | 0.69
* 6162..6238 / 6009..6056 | 0.74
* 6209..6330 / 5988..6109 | 0.87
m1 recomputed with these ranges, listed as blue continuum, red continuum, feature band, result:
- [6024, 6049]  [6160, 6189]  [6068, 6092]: -3.5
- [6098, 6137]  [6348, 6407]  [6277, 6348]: 6.6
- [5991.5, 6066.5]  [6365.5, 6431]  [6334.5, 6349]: -0.3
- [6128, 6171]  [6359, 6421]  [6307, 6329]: 0.6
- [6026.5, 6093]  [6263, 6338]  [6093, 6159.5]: -4.0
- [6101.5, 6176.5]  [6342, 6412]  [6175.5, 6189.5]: 3.4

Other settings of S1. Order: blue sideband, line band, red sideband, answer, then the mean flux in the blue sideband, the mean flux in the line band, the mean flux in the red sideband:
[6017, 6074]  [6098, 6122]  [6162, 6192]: -0.199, 16.3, 17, 11.9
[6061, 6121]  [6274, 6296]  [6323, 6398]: 0.303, 17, 13.4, 18.1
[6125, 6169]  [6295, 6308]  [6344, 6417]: 0.187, 15.9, 15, 18.7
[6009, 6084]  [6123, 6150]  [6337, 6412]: -0.055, 16.2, 17.7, 18.6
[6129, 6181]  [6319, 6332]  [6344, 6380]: 0.002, 15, 17.9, 18.6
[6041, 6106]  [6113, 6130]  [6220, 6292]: -0.105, 16.8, 17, 11.5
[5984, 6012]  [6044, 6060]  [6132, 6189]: -0.180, 14.1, 16.7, 14.3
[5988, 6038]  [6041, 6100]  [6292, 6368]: -0.103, 14.9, 16.9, 17.5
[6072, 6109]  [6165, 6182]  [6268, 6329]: 0.279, 17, 12.5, 14.9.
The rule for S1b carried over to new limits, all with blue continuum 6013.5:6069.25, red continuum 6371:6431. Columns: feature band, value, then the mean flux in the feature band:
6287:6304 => 3.1 angstrom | 14.8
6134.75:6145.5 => -0.4 angstrom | 17.6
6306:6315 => 1.0 angstrom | 16.4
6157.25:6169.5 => 4.1 angstrom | 11.4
